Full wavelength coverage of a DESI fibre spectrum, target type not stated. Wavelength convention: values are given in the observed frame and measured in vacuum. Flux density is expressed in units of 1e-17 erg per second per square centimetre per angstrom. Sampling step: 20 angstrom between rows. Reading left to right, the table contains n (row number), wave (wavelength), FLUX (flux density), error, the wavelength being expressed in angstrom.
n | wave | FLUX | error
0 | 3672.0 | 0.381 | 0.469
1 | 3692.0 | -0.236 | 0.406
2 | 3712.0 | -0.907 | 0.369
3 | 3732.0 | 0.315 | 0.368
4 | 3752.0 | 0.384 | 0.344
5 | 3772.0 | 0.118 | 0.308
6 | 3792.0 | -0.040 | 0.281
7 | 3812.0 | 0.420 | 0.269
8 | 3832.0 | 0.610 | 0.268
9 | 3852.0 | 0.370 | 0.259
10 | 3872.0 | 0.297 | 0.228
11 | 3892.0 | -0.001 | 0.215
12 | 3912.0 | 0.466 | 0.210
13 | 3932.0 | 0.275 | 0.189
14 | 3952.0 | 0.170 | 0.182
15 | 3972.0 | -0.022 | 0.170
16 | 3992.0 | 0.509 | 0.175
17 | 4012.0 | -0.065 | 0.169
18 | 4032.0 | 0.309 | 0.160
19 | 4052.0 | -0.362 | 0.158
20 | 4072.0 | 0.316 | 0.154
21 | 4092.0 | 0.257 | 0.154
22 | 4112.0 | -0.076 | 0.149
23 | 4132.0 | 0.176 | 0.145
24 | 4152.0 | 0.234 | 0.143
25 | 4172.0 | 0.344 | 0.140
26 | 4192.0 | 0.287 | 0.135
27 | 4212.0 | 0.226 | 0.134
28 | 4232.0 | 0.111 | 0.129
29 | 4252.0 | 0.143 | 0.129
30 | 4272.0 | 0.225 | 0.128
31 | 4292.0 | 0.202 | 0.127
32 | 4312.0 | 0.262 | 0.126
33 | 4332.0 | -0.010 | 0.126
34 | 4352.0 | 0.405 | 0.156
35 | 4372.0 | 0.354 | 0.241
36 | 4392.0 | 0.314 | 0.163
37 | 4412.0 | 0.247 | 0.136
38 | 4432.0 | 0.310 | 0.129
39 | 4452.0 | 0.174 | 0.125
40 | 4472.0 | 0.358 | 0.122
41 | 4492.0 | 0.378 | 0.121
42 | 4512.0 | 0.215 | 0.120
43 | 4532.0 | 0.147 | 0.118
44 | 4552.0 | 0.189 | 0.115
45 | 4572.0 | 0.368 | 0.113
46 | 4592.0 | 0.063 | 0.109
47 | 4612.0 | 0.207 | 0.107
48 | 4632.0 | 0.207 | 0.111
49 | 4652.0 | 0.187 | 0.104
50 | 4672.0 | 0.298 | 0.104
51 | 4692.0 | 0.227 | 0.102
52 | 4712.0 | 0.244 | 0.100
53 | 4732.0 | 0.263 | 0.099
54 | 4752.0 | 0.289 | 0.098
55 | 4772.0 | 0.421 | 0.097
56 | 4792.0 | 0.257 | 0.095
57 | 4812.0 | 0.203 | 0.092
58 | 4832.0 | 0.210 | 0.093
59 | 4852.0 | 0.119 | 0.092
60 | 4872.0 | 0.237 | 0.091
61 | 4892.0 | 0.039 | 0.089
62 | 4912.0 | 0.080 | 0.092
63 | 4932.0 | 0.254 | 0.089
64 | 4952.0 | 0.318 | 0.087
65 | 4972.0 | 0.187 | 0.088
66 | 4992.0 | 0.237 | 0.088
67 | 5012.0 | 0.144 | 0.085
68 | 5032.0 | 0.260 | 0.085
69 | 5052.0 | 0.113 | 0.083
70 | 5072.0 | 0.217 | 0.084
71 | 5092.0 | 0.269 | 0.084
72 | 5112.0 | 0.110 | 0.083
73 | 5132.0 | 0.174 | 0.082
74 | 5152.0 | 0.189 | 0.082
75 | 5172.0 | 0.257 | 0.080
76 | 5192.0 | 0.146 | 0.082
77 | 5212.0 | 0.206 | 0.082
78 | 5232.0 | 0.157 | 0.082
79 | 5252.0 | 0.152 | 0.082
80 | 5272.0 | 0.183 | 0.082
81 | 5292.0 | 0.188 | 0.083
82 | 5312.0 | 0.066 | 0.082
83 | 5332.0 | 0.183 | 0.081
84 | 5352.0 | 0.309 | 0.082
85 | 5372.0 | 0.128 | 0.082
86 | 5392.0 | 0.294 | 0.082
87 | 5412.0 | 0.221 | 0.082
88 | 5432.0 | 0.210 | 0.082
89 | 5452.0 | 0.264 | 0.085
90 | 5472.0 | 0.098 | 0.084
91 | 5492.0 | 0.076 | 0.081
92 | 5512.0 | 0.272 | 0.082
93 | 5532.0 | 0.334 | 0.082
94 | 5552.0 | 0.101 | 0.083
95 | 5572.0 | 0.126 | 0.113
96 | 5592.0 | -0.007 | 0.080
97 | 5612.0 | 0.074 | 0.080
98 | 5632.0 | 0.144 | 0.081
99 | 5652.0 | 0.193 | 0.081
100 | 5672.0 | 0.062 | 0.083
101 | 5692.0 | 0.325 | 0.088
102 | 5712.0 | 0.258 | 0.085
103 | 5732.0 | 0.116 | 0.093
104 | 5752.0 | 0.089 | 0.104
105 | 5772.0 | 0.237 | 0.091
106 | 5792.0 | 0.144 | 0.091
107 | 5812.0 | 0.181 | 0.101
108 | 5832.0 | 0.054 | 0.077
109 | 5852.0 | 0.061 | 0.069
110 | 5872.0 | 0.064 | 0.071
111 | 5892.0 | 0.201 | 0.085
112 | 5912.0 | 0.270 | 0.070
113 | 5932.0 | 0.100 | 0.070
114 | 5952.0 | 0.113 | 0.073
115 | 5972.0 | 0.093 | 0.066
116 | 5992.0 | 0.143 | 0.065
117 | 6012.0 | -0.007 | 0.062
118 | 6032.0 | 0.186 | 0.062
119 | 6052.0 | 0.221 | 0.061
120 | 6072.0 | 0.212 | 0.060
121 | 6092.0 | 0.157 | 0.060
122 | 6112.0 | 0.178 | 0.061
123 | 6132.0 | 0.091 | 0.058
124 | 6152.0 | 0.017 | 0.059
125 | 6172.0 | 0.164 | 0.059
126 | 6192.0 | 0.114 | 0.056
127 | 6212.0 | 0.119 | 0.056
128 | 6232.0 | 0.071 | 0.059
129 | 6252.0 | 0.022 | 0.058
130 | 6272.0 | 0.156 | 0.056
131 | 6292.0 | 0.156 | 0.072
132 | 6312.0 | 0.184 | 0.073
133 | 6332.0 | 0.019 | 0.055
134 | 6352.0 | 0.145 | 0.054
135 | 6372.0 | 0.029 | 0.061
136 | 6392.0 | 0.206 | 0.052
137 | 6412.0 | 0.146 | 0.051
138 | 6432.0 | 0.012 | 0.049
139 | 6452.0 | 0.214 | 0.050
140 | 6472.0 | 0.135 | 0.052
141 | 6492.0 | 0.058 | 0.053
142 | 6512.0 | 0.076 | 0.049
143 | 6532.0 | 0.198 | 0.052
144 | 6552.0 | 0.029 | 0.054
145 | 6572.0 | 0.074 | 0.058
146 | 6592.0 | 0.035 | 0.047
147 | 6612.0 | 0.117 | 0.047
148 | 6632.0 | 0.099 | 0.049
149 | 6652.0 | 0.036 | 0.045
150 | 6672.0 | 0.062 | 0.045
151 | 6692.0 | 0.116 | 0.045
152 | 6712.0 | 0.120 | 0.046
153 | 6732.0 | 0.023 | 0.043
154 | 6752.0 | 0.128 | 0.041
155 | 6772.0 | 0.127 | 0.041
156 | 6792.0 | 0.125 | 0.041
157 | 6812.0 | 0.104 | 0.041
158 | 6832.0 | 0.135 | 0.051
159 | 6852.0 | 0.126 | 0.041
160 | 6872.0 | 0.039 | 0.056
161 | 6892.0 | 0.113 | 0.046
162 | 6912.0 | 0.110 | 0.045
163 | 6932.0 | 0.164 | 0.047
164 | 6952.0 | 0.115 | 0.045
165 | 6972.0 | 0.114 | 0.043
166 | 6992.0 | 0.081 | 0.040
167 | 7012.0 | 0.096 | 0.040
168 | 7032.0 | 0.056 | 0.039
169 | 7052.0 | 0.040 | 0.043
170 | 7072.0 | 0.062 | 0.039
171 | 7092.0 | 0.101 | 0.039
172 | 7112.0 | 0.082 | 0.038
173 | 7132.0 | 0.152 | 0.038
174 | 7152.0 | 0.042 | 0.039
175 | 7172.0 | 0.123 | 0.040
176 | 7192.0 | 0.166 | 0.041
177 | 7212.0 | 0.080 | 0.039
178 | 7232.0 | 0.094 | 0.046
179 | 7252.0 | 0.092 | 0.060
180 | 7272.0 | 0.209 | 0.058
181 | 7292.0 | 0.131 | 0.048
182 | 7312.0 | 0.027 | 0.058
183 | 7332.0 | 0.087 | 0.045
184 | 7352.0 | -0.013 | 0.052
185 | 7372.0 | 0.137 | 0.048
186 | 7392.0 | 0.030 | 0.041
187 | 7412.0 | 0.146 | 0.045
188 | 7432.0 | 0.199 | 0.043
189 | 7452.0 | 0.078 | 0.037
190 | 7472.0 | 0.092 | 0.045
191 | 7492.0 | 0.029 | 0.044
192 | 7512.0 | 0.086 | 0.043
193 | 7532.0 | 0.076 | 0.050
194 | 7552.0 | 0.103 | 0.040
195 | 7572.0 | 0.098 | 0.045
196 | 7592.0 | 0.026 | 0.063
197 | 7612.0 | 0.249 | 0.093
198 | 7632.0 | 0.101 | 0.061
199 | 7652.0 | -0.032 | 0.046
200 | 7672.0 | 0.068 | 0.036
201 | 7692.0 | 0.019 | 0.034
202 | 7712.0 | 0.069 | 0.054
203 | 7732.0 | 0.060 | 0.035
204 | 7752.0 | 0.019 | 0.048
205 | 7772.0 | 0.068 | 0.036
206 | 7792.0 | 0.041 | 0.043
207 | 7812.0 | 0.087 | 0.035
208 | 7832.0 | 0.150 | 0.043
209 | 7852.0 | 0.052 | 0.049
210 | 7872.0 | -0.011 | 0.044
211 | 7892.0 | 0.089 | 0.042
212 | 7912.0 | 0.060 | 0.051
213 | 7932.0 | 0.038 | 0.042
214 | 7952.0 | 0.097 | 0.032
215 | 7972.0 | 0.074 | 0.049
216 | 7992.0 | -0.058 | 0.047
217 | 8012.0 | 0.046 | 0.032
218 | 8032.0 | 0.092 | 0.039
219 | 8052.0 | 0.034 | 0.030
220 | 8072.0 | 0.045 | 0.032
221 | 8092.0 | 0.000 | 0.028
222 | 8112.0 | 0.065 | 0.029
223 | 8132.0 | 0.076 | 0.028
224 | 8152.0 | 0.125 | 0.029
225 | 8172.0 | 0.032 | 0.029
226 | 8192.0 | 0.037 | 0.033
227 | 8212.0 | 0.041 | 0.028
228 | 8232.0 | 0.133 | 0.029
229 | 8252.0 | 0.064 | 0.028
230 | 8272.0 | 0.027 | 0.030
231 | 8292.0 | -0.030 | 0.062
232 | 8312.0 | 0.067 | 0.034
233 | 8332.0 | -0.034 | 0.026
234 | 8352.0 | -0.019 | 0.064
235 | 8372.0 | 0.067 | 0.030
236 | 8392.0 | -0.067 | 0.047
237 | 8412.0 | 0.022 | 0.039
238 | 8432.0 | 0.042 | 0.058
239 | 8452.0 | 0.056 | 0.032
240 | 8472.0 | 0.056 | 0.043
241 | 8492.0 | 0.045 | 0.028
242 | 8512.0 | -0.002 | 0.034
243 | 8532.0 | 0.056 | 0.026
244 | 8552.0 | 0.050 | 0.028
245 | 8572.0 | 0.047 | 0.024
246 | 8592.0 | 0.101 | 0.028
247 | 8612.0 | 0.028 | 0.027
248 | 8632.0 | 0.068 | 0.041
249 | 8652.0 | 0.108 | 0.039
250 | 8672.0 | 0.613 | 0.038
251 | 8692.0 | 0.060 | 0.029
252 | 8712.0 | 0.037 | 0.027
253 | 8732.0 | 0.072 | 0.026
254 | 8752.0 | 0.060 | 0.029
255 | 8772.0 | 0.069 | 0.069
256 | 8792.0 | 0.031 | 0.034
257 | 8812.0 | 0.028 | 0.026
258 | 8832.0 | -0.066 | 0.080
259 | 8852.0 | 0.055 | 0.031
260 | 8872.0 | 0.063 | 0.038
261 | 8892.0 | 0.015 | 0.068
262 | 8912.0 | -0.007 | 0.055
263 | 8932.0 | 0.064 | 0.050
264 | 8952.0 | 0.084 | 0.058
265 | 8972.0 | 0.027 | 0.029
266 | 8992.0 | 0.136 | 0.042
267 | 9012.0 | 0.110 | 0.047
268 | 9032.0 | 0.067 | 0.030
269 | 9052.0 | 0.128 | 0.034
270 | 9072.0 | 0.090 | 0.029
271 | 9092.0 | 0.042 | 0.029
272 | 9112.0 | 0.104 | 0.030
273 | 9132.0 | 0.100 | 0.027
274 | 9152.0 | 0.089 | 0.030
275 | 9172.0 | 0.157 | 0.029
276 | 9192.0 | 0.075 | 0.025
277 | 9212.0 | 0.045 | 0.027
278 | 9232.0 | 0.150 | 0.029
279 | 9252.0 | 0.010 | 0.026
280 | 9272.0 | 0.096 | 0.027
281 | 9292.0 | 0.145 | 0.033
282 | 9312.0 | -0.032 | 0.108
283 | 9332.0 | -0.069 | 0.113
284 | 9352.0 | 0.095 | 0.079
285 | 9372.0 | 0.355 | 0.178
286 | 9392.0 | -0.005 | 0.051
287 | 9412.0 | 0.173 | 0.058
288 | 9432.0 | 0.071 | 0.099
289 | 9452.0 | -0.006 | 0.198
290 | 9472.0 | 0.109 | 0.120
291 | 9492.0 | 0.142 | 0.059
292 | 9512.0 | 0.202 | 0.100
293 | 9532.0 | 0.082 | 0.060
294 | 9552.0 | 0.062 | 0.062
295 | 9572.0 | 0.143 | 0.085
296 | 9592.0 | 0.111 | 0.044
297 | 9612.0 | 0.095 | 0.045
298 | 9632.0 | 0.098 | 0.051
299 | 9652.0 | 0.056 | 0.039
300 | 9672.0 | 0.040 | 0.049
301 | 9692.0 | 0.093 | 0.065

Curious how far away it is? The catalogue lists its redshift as 1.325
